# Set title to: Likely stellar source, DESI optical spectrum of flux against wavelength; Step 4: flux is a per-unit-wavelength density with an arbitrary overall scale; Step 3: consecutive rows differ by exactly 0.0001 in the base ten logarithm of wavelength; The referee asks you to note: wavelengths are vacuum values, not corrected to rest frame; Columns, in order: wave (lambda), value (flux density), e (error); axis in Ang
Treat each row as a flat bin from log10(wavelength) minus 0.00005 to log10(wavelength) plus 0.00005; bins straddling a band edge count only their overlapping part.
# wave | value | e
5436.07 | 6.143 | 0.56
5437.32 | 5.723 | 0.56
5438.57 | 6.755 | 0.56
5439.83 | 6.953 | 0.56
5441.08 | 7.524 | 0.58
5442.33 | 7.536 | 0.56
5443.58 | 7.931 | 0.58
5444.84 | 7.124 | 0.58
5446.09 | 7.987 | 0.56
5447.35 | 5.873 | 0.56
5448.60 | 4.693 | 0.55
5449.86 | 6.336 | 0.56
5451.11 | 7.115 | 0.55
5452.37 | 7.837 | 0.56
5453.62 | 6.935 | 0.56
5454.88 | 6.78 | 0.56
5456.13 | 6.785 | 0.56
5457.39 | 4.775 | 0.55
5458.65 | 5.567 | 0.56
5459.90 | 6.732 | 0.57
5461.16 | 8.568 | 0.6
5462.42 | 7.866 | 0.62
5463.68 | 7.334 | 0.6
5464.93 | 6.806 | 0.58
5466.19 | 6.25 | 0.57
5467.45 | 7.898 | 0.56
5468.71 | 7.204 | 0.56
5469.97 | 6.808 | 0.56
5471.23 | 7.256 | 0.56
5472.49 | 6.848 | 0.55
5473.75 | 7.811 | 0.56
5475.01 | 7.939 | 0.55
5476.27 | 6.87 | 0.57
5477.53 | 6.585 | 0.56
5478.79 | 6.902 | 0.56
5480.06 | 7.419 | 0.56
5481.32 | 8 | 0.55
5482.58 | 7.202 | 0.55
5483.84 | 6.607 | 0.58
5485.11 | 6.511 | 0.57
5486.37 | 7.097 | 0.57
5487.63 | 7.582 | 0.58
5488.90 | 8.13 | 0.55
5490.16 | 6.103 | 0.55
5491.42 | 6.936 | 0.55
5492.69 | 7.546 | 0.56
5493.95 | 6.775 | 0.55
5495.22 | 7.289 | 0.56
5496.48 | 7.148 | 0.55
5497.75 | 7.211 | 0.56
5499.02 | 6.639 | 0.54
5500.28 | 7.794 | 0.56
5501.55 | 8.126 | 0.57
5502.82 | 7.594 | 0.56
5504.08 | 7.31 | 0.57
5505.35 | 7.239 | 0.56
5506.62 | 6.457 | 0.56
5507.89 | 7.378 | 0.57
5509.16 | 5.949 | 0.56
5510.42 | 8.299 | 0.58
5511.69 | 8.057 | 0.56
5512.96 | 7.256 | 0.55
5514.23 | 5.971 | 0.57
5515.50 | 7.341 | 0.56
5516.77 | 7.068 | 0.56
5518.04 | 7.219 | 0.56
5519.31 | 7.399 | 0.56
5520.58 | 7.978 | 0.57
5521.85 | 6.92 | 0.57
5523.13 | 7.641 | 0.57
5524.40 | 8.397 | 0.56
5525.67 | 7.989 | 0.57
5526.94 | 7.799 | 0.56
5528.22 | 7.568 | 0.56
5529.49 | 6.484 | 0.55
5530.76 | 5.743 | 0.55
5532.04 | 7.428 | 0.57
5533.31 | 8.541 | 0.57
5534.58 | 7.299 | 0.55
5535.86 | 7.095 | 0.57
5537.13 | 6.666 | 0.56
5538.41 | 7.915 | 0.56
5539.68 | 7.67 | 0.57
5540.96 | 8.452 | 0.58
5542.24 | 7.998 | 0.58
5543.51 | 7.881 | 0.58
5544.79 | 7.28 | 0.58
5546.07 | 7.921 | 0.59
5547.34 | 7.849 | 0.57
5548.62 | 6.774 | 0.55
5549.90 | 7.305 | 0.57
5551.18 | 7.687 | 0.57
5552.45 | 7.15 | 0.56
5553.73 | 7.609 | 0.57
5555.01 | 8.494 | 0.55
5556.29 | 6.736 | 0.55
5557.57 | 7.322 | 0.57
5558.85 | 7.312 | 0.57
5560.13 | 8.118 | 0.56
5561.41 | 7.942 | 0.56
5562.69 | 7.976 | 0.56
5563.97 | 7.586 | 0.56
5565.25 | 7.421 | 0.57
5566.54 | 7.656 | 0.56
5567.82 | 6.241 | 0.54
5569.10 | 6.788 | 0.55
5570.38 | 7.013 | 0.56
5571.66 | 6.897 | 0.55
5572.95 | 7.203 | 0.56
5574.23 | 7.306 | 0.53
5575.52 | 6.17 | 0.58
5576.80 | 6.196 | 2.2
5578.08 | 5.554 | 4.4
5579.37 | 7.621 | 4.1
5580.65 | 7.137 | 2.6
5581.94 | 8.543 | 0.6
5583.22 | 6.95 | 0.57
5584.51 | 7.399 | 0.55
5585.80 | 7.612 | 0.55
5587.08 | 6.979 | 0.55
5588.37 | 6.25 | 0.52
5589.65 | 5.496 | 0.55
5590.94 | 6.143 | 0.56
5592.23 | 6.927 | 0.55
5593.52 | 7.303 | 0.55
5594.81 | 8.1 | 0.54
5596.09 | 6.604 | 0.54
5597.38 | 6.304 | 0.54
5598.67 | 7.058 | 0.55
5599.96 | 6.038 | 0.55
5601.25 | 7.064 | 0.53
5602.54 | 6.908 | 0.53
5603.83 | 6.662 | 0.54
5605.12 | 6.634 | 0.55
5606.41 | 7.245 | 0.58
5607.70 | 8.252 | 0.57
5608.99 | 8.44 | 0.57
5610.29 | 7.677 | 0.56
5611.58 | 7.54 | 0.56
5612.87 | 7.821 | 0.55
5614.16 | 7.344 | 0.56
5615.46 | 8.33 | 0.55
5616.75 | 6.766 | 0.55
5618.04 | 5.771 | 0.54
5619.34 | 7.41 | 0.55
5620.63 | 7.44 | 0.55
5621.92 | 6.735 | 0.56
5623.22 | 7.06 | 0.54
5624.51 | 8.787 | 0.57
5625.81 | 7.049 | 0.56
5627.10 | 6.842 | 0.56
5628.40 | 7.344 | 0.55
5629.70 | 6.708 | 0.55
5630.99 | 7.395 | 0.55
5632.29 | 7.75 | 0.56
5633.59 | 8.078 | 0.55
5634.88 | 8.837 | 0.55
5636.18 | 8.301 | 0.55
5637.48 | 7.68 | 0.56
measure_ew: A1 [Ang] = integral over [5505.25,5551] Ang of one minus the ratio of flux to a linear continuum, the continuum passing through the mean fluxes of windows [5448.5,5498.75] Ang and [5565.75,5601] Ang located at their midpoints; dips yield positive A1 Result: -3.0 Ang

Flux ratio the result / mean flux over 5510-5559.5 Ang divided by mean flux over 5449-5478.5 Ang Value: 1.07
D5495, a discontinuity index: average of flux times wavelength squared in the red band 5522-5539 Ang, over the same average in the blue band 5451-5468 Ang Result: 1.10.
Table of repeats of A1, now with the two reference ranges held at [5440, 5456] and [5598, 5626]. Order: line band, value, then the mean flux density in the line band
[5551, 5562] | -0.6 Ang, 7.59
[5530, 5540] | -0.2 Ang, 7.28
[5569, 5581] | 0.7 Ang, 6.78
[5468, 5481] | -0.3 Ang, 7.19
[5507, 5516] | -0.1 Ang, 7.16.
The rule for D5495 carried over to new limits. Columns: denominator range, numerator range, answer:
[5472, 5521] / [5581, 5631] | 1.03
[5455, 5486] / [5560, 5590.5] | 1.04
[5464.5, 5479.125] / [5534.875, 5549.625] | 1.09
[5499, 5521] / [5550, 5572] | 1.04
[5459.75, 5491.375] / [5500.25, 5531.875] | 1.03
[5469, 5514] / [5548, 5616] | 1.03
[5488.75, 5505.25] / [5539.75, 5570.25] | 1.06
